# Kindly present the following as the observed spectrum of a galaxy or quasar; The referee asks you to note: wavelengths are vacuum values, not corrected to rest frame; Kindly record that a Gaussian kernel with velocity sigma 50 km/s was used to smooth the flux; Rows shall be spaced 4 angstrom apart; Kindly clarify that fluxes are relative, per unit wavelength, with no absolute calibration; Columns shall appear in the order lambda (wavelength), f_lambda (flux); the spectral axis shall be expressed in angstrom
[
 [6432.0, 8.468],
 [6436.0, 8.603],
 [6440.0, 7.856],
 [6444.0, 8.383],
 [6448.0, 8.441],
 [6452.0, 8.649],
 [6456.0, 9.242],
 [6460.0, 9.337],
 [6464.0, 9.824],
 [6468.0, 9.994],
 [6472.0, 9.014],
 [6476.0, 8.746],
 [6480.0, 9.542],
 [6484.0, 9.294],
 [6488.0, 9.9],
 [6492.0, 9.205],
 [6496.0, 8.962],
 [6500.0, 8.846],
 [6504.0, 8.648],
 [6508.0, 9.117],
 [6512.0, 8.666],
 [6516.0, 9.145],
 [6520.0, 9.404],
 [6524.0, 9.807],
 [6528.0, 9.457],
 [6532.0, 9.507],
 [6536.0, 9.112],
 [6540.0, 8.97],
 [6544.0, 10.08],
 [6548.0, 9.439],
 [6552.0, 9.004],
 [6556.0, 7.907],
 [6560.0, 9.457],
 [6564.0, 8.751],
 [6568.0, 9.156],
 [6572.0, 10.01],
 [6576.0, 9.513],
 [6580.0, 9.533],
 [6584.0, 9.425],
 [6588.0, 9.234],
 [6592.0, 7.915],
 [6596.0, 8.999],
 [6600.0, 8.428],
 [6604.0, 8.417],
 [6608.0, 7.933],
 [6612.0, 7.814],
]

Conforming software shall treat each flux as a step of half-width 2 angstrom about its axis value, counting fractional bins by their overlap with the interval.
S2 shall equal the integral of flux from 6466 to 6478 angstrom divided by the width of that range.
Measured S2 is 9.25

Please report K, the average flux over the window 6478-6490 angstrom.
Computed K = 9.58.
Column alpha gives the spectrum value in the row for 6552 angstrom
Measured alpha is 9.004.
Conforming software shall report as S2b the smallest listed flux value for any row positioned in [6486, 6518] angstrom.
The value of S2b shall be 8.648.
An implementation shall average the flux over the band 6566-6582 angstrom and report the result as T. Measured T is 9.55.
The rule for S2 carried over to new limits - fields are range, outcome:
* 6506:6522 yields 9.08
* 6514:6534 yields 9.46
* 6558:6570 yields 9.12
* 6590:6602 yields 8.45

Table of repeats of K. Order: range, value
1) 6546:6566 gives 8.91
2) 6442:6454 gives 8.49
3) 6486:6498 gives 9.36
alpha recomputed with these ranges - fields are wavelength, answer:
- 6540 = 8.97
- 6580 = 9.533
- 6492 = 9.205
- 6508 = 9.117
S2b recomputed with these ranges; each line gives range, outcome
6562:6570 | 8.751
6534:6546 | 8.97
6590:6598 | 7.915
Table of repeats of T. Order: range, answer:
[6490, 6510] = 8.96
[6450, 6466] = 9.26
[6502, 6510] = 8.88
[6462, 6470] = 9.91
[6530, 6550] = 9.42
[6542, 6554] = 9.51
